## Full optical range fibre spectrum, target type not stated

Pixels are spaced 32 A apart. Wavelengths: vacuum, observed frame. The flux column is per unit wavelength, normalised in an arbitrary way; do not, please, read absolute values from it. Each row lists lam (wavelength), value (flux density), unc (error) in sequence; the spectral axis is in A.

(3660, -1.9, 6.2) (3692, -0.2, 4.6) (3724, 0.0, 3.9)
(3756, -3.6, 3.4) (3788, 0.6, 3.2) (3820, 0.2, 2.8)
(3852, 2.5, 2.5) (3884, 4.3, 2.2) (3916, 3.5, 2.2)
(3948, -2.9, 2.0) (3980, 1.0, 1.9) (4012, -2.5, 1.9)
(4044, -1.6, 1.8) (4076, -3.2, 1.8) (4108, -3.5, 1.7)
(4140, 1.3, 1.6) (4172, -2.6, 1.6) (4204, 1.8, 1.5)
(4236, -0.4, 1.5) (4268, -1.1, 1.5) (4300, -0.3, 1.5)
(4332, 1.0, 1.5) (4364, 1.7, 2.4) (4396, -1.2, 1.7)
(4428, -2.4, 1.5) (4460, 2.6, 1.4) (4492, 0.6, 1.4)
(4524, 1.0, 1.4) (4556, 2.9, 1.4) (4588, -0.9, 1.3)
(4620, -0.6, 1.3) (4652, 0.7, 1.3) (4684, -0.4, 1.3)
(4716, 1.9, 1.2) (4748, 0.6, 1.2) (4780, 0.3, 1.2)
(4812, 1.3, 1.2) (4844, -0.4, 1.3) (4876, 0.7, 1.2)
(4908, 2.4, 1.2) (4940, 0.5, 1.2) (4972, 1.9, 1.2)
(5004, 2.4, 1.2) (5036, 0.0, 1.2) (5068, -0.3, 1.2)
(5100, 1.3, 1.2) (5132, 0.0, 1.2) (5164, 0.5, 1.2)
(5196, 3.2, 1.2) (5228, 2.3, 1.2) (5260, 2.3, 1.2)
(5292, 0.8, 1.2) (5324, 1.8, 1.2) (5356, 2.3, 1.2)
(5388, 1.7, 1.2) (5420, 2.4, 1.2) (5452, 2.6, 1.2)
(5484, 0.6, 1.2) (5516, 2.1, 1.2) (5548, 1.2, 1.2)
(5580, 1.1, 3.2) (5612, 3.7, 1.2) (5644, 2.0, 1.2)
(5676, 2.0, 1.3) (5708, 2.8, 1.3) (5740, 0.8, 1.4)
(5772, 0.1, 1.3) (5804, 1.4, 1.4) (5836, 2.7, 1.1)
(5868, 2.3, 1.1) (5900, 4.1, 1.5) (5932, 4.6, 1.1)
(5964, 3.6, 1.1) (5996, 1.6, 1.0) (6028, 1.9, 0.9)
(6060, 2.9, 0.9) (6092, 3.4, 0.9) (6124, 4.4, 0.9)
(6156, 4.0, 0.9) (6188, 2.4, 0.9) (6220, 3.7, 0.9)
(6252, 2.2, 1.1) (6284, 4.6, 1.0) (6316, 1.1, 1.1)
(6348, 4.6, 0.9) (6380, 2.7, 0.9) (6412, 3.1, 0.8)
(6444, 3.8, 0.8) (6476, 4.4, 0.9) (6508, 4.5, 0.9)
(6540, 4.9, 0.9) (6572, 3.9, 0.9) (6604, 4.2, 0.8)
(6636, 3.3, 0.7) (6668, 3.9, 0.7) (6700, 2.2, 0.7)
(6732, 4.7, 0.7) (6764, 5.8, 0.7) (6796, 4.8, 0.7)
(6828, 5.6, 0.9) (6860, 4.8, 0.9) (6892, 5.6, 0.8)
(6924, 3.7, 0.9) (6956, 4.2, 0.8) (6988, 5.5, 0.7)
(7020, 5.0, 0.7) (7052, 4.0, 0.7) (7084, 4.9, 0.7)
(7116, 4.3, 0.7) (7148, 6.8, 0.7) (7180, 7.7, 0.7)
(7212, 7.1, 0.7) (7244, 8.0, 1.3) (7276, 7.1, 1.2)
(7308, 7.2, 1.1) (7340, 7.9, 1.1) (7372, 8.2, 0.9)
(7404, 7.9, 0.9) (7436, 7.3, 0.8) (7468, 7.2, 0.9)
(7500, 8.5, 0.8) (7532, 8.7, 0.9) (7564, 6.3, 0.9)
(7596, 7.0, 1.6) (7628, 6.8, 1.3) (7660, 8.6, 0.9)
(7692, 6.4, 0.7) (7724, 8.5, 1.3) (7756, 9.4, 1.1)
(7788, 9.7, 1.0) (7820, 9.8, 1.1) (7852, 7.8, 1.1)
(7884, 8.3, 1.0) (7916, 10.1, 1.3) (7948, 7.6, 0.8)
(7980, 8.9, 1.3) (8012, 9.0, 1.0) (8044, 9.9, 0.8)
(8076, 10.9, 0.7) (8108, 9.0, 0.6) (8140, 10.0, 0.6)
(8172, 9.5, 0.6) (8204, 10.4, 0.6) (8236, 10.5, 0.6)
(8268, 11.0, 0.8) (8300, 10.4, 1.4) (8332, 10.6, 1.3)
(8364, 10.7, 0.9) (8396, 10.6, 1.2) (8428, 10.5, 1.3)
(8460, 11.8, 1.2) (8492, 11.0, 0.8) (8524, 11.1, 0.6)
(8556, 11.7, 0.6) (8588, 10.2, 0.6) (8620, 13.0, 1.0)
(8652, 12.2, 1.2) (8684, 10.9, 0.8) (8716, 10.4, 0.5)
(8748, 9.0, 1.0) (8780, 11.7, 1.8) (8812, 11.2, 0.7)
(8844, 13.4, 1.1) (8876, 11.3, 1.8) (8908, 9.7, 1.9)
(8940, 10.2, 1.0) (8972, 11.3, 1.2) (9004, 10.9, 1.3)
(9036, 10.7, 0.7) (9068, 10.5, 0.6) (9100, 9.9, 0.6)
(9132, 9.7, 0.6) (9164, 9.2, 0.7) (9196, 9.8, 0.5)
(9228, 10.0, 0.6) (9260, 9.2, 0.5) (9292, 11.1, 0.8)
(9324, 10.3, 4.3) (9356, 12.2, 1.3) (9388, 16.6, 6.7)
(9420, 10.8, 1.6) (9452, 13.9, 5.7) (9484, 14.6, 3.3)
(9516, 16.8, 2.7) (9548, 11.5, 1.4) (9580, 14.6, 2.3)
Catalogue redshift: 0.788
